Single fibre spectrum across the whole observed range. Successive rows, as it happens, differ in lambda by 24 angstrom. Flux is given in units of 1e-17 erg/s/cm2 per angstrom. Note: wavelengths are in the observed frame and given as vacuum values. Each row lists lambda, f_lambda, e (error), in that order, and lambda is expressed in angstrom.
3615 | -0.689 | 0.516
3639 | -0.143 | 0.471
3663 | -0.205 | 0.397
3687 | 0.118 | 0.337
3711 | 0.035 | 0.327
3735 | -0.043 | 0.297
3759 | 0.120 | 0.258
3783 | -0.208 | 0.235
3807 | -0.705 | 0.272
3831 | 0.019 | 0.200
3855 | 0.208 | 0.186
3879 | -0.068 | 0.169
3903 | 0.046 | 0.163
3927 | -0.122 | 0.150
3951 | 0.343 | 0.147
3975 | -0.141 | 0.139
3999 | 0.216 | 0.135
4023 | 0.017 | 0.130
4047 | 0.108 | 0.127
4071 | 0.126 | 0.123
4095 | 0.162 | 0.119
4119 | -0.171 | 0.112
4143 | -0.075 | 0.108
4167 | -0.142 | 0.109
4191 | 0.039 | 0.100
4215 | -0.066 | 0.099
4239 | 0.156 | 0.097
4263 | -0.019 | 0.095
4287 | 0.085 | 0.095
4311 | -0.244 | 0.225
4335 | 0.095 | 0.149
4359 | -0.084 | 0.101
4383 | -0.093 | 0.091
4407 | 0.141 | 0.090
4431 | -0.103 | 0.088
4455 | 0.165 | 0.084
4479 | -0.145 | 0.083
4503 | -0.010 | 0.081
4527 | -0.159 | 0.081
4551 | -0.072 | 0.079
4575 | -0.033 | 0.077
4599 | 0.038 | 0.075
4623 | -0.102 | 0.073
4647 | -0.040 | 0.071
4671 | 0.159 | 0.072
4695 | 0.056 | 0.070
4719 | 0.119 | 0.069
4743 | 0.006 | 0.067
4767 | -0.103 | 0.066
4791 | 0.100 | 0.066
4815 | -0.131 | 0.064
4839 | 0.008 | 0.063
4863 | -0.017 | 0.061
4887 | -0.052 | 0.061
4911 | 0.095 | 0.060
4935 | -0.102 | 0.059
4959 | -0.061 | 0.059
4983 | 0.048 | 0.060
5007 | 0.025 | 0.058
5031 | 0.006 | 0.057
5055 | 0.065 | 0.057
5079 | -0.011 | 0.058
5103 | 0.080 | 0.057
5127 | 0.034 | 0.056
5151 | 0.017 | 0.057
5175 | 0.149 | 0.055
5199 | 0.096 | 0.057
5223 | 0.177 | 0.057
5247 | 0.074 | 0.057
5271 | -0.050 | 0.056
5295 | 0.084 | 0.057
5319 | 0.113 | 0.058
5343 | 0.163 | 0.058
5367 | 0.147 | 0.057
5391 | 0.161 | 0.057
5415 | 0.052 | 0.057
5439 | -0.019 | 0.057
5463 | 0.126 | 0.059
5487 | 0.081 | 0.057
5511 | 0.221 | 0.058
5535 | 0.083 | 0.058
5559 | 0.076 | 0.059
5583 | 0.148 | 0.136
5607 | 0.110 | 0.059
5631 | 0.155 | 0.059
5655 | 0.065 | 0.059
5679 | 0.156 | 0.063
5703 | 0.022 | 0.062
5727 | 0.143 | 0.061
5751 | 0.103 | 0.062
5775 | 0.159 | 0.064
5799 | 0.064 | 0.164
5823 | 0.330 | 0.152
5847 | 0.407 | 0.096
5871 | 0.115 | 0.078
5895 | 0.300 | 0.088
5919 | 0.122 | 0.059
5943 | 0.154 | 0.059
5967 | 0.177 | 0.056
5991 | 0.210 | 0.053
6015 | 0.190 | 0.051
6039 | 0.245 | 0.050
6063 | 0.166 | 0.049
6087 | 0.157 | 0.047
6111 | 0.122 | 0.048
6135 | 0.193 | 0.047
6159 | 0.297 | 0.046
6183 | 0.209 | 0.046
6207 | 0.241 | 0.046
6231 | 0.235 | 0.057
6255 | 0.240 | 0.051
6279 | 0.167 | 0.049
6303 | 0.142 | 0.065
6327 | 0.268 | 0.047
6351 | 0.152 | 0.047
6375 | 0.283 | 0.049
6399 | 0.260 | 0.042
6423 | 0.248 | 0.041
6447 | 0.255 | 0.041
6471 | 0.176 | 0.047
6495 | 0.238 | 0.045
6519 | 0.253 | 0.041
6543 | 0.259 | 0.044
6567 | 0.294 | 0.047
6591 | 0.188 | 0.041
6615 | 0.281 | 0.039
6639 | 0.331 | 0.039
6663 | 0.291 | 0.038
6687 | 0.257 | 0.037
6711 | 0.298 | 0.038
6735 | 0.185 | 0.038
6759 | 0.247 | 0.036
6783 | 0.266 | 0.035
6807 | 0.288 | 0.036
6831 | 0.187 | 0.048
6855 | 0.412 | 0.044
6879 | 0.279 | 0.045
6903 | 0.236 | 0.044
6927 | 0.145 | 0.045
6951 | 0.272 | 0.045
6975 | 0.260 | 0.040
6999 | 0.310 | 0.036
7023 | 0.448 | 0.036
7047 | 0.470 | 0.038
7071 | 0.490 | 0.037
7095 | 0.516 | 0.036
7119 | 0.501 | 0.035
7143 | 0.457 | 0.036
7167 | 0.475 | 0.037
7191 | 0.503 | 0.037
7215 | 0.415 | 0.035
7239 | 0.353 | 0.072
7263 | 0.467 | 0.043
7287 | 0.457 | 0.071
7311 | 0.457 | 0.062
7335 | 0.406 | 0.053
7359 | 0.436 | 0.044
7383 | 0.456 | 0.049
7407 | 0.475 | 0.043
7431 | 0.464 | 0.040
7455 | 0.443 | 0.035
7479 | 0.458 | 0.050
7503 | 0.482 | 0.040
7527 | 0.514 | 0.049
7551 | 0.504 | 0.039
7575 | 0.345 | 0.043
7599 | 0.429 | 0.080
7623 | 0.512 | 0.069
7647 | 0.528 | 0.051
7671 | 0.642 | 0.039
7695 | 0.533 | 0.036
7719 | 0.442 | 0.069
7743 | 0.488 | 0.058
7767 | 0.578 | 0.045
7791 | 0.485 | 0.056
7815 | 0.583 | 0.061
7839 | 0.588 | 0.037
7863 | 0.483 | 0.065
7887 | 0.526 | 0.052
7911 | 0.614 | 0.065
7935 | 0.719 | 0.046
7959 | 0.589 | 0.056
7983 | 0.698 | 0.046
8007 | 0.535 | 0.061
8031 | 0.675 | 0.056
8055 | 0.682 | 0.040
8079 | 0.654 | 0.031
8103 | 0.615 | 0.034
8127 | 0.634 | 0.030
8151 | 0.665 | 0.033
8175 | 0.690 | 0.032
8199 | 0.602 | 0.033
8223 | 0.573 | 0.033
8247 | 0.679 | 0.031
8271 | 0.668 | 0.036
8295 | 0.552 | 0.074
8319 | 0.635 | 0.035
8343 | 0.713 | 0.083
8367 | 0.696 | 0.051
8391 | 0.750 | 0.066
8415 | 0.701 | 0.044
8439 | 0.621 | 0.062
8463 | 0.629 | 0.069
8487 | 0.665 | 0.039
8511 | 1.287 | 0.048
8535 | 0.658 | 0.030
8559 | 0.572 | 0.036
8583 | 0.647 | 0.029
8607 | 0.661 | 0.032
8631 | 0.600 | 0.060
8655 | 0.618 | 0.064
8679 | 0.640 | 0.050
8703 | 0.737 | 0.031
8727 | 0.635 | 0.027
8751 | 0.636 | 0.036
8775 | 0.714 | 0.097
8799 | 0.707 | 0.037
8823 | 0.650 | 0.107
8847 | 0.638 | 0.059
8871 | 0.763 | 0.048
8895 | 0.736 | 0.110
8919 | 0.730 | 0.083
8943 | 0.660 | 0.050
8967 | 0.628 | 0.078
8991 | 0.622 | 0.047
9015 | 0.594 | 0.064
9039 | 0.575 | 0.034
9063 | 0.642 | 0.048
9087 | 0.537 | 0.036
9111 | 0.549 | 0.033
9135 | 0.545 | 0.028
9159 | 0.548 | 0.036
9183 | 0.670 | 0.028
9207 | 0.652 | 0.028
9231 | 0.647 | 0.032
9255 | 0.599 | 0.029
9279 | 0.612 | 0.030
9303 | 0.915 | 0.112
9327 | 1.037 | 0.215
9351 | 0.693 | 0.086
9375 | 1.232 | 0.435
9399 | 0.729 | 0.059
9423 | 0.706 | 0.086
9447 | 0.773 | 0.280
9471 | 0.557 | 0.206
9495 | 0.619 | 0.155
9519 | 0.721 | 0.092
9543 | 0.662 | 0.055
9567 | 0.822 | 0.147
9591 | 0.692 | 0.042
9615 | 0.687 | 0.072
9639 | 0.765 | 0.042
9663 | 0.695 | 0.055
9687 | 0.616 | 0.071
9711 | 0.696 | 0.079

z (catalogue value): 0.759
